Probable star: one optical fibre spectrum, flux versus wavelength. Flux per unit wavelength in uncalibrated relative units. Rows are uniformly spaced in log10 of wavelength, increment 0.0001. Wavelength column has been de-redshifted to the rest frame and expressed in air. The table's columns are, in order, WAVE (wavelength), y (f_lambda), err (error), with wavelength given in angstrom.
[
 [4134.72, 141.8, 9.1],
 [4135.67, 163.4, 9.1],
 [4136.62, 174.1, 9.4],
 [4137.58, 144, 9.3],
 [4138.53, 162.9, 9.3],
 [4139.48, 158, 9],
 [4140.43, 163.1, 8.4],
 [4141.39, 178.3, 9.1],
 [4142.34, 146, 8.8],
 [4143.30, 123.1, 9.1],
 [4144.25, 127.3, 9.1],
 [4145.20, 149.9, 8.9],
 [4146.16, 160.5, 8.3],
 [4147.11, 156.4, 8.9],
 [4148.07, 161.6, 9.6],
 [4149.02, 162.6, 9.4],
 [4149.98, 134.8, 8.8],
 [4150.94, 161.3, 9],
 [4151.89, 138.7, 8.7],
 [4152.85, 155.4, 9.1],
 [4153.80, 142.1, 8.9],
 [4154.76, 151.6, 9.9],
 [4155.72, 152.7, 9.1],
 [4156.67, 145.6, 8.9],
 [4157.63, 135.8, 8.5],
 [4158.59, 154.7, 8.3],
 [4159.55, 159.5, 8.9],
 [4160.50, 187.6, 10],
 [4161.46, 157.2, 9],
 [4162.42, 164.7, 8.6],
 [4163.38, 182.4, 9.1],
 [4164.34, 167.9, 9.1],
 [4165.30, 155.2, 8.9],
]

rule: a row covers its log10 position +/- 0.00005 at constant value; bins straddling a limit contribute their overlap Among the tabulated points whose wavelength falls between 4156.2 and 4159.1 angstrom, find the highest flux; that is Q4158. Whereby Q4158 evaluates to 154.7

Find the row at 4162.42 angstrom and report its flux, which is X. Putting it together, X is 164.7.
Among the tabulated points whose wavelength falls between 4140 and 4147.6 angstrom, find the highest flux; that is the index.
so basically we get 178.3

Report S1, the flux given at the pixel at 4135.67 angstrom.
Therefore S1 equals 163.4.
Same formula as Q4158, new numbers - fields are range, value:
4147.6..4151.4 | 162.6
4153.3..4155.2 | 151.6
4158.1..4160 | 159.5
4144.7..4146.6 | 160.5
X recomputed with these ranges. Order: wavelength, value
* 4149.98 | 134.8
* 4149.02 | 162.6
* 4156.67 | 145.6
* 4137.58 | 144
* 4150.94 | 161.3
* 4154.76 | 151.6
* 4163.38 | 182.4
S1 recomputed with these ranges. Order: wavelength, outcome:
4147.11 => 156.4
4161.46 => 157.2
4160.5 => 187.6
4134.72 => 141.8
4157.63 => 135.8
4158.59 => 154.7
